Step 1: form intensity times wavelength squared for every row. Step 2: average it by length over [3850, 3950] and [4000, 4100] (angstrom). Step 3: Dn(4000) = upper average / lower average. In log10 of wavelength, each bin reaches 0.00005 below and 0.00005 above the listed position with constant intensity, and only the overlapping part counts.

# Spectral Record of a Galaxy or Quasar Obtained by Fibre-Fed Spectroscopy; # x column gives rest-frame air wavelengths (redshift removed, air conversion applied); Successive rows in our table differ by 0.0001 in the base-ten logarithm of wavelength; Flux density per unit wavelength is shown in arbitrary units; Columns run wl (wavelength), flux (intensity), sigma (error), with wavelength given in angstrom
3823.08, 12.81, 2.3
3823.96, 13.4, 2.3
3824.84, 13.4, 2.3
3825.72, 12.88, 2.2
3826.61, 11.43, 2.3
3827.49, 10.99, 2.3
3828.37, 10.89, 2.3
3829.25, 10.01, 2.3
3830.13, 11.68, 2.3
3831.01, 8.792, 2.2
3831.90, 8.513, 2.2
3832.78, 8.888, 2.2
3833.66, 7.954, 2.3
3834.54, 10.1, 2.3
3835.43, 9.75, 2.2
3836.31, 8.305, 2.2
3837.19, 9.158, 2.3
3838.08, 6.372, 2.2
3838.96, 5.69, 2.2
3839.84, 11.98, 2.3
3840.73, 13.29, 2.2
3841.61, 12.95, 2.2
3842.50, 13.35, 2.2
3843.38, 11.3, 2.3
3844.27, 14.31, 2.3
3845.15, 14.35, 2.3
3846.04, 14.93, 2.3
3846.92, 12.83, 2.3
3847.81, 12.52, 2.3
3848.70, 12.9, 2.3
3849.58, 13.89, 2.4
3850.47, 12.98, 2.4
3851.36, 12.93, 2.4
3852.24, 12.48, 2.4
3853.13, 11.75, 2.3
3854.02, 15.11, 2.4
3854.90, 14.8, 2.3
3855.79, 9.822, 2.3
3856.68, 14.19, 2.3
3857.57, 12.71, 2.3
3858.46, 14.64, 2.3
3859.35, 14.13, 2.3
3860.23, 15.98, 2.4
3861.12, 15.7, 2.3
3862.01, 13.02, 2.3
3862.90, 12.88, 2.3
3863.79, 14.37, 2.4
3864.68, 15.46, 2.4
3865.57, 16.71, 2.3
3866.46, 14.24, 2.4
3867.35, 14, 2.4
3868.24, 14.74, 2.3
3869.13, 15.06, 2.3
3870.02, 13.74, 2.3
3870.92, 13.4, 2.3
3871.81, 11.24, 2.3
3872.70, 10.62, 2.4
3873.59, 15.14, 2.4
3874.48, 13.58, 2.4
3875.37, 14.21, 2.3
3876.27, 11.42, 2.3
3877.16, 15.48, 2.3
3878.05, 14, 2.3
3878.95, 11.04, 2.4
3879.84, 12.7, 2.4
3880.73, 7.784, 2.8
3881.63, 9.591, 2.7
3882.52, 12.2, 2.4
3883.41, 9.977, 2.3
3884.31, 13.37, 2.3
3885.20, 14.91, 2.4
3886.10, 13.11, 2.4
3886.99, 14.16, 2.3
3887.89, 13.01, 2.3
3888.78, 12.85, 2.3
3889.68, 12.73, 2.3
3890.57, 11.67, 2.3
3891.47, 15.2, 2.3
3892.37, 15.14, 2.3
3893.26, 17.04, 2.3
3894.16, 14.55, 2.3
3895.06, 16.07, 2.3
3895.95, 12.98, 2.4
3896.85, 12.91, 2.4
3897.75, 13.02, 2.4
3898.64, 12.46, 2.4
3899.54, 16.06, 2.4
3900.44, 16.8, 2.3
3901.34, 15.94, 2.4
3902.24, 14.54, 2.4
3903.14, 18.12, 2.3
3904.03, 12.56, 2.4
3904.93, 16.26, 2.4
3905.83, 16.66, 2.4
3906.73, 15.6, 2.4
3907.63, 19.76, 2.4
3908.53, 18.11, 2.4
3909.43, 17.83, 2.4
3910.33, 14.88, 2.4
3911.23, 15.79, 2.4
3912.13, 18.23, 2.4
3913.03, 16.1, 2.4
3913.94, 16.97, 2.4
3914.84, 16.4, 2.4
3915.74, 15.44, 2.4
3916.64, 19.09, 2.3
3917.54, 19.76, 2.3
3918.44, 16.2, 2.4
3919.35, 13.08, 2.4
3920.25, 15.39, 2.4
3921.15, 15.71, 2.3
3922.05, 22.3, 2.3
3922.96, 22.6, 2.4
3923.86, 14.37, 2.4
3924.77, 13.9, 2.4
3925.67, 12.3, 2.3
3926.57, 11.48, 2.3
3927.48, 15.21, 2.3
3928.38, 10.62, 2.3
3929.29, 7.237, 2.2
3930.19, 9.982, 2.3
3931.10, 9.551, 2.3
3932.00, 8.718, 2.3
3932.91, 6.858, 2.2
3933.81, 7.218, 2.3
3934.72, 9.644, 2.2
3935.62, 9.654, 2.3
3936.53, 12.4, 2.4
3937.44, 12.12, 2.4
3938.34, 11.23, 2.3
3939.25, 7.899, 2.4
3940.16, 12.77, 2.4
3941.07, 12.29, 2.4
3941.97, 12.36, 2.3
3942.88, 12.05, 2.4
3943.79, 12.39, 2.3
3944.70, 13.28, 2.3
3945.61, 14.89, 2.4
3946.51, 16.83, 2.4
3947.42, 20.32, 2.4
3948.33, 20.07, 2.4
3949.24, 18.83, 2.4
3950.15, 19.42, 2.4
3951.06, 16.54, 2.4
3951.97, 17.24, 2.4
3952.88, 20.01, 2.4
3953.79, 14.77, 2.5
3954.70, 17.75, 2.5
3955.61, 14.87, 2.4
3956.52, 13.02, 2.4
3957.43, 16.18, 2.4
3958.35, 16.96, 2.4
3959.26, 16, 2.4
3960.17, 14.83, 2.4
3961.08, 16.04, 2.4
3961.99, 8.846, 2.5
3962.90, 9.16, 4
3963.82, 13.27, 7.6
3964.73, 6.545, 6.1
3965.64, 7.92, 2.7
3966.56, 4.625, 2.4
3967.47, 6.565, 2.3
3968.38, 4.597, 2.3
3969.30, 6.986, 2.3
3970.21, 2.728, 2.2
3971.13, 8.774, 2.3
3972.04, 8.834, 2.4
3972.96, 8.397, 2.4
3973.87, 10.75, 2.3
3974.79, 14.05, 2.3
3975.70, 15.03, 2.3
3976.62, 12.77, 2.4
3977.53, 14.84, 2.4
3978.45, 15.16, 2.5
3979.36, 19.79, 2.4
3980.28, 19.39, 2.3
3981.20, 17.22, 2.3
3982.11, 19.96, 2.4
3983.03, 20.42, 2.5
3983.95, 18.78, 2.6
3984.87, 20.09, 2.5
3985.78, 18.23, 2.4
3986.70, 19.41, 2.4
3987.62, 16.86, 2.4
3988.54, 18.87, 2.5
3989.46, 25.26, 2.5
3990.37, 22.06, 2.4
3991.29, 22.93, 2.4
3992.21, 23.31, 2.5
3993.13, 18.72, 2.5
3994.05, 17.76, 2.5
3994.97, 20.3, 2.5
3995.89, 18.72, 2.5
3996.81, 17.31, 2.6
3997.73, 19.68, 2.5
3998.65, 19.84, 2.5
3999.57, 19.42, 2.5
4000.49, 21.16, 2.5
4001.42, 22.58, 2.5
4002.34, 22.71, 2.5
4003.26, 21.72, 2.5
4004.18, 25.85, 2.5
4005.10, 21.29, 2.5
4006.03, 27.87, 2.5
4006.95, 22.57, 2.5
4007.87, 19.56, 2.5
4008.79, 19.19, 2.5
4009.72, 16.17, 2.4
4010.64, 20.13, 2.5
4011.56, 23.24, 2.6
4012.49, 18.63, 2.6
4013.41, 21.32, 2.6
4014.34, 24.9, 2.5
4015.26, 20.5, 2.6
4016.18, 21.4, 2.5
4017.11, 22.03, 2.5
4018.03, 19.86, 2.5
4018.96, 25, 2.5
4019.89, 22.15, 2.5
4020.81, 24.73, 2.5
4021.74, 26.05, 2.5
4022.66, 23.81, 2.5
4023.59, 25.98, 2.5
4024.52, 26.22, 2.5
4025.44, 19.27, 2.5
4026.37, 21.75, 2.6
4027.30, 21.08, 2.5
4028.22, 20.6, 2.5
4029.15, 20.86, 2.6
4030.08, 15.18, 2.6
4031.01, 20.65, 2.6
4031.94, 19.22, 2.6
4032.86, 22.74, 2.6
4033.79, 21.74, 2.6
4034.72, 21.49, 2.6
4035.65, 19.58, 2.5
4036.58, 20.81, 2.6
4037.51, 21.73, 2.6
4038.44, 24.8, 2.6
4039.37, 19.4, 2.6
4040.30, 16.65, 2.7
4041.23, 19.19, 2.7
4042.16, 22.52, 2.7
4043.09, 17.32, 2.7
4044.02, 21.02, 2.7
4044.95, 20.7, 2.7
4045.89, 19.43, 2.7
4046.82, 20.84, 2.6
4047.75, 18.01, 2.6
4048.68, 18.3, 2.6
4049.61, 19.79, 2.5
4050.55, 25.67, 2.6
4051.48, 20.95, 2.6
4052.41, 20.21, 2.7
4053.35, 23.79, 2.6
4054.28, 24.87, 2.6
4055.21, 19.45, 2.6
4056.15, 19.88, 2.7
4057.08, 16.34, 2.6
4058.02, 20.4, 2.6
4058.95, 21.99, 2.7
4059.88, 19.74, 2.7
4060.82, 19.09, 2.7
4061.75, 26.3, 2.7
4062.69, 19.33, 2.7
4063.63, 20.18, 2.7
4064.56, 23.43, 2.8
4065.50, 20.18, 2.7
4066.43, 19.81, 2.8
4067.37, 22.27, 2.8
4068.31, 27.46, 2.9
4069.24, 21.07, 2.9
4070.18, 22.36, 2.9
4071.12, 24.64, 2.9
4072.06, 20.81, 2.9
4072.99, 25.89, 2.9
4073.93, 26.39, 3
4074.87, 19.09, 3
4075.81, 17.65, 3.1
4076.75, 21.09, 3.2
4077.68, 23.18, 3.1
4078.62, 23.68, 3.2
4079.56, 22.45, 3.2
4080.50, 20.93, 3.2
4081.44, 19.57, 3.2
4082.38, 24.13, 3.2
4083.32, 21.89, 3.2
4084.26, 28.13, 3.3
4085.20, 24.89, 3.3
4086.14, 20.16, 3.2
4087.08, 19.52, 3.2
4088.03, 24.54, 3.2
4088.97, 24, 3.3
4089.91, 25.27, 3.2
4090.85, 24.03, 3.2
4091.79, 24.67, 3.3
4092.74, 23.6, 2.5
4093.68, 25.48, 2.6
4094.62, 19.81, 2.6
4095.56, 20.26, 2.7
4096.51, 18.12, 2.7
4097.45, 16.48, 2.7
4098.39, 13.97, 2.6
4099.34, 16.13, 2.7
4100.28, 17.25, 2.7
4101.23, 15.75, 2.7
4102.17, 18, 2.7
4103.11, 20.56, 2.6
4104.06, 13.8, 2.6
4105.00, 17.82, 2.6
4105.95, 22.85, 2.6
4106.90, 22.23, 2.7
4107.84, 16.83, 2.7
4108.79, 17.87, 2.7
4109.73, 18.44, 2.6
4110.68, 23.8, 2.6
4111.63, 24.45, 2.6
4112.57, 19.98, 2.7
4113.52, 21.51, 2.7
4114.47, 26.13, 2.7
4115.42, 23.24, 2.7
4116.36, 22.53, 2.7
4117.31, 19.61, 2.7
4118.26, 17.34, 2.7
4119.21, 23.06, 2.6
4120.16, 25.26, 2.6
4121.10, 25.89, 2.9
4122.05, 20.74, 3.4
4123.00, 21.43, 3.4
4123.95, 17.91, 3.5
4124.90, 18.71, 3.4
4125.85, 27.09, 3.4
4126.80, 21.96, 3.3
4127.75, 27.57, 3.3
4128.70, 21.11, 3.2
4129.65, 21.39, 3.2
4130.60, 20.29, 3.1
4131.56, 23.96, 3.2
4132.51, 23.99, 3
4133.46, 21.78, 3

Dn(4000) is 1.66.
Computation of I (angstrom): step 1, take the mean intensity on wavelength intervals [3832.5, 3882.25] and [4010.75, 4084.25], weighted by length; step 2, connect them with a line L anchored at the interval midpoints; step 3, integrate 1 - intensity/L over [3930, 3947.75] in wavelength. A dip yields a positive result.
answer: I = 5.3 angstrom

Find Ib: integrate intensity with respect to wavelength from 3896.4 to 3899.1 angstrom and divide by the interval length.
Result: 12.8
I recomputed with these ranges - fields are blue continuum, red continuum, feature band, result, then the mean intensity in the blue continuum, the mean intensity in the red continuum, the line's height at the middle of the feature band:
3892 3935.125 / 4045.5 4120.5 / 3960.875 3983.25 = 7.2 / 14.7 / 21.2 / 17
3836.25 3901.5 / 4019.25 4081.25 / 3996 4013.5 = -1.5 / 13.2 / 21.4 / 19.4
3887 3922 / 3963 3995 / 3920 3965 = 4.4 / 15.6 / 14.8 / 15.2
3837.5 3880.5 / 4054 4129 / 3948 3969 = 3.9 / 13.2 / 21.4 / 16.7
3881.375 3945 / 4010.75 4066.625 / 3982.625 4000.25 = -1.4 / 13.9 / 21.2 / 18.5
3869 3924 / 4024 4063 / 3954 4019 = 5.1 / 14.8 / 20.7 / 18.4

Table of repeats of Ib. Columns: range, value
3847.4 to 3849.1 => 12.7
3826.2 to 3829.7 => 10.8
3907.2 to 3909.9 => 18.5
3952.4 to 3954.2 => 17.5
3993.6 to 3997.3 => 18.5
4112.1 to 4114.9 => 22.5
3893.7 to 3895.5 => 15.3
